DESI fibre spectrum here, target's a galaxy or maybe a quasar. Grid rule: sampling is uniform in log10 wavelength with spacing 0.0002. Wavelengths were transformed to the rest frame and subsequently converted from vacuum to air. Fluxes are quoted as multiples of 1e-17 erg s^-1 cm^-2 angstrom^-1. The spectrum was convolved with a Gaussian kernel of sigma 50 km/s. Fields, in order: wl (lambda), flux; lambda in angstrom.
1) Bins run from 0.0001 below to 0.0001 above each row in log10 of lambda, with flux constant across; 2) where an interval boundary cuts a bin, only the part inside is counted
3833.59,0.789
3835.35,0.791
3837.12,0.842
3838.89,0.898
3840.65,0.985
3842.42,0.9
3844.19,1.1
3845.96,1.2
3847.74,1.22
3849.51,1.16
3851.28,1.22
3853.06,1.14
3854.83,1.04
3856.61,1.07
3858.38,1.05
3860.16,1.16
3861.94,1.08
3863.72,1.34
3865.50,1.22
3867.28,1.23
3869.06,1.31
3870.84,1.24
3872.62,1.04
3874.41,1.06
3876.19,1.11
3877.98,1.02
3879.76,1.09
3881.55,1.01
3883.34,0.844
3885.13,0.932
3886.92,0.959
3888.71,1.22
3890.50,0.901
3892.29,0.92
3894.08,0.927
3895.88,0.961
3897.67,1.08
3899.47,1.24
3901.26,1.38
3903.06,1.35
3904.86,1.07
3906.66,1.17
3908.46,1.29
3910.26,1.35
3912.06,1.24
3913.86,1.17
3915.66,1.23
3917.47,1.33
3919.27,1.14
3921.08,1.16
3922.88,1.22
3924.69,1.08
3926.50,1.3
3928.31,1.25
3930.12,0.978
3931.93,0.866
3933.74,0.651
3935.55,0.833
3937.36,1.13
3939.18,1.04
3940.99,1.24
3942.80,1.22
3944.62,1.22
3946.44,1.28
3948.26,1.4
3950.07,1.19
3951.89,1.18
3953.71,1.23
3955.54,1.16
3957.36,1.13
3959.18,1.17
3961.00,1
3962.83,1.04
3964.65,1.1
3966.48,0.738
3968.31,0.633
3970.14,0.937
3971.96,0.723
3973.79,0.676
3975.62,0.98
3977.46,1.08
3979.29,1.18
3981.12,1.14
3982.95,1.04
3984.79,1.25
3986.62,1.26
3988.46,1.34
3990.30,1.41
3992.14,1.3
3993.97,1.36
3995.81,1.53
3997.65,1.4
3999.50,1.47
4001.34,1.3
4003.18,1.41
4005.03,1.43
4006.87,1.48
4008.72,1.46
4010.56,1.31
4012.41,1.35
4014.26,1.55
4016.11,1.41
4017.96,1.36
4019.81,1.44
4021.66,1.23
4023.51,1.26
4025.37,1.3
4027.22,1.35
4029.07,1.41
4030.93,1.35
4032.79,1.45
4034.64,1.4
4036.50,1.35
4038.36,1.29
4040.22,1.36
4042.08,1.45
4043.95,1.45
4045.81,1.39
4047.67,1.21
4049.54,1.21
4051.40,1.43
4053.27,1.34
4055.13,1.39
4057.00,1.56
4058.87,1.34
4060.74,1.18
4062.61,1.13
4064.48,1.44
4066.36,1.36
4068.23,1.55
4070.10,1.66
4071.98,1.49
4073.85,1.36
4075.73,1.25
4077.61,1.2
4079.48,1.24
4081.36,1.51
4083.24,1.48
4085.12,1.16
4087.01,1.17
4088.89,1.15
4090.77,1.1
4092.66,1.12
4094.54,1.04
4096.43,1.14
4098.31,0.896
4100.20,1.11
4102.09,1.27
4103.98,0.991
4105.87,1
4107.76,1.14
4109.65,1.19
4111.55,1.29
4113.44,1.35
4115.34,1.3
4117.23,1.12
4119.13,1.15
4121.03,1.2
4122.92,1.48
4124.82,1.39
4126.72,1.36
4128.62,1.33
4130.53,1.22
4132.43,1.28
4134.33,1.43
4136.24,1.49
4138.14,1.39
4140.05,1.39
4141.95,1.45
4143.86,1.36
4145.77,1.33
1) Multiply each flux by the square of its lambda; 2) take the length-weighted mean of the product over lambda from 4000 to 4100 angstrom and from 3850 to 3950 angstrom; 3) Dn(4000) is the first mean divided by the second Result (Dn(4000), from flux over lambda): 1.27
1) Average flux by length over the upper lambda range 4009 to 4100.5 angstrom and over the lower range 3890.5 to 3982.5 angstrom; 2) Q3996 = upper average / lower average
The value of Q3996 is 1.2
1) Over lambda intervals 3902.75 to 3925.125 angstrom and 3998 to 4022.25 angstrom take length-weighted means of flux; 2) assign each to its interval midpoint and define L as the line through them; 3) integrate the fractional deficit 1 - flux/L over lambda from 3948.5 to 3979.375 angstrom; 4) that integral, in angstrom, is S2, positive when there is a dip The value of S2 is 7.01 angstrom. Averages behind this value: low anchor 1.21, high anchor 1.4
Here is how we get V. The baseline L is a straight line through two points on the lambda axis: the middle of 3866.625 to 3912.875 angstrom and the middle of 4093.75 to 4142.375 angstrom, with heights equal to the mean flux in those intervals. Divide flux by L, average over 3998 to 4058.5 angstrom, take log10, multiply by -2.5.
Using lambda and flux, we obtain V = -0.158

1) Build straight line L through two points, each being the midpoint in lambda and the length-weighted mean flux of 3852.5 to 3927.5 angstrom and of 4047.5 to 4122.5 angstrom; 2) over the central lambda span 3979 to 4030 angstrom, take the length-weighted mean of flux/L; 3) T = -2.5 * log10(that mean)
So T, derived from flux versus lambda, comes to -0.12 mag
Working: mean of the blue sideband 1.14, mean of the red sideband 1.26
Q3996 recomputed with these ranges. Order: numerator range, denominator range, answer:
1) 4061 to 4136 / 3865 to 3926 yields 1.11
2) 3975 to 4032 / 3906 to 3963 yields 1.15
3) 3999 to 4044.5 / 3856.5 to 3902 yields 1.27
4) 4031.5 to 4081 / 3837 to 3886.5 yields 1.25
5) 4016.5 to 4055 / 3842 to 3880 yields 1.19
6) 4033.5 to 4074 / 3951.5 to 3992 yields 1.29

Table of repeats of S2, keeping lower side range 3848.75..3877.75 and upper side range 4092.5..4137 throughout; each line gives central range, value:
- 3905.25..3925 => -0.9 angstrom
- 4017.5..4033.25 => -2.0 angstrom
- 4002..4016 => -2.7 angstrom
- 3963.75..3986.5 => 4.1 angstrom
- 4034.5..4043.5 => -1.3 angstrom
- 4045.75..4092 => -4.6 angstrom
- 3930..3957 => 1.4 angstrom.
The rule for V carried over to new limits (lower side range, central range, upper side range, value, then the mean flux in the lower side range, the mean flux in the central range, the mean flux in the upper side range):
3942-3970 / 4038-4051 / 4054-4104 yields -0.10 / 1.11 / 1.34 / 1.27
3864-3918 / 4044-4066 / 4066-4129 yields -0.09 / 1.13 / 1.33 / 1.25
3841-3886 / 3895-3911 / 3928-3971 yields -0.11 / 1.11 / 1.21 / 1.06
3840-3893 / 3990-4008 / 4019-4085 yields -0.10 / 1.09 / 1.41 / 1.36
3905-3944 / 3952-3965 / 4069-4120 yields 0.03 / 1.14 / 1.12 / 1.22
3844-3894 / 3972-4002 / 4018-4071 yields 0.06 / 1.1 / 1.22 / 1.37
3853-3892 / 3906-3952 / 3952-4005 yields -0.04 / 1.09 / 1.16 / 1.15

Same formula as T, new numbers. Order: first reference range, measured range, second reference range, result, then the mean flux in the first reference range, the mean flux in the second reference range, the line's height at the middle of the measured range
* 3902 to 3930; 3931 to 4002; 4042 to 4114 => 0.10 mag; 1.22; 1.27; 1.23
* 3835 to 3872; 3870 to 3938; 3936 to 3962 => 0.05 mag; 1.11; 1.18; 1.15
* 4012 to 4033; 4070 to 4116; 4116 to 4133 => 0.08 mag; 1.37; 1.28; 1.31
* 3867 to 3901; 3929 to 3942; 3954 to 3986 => 0.06 mag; 1.06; 1.01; 1.03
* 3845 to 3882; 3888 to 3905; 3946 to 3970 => 0.02 mag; 1.14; 1.09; 1.12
